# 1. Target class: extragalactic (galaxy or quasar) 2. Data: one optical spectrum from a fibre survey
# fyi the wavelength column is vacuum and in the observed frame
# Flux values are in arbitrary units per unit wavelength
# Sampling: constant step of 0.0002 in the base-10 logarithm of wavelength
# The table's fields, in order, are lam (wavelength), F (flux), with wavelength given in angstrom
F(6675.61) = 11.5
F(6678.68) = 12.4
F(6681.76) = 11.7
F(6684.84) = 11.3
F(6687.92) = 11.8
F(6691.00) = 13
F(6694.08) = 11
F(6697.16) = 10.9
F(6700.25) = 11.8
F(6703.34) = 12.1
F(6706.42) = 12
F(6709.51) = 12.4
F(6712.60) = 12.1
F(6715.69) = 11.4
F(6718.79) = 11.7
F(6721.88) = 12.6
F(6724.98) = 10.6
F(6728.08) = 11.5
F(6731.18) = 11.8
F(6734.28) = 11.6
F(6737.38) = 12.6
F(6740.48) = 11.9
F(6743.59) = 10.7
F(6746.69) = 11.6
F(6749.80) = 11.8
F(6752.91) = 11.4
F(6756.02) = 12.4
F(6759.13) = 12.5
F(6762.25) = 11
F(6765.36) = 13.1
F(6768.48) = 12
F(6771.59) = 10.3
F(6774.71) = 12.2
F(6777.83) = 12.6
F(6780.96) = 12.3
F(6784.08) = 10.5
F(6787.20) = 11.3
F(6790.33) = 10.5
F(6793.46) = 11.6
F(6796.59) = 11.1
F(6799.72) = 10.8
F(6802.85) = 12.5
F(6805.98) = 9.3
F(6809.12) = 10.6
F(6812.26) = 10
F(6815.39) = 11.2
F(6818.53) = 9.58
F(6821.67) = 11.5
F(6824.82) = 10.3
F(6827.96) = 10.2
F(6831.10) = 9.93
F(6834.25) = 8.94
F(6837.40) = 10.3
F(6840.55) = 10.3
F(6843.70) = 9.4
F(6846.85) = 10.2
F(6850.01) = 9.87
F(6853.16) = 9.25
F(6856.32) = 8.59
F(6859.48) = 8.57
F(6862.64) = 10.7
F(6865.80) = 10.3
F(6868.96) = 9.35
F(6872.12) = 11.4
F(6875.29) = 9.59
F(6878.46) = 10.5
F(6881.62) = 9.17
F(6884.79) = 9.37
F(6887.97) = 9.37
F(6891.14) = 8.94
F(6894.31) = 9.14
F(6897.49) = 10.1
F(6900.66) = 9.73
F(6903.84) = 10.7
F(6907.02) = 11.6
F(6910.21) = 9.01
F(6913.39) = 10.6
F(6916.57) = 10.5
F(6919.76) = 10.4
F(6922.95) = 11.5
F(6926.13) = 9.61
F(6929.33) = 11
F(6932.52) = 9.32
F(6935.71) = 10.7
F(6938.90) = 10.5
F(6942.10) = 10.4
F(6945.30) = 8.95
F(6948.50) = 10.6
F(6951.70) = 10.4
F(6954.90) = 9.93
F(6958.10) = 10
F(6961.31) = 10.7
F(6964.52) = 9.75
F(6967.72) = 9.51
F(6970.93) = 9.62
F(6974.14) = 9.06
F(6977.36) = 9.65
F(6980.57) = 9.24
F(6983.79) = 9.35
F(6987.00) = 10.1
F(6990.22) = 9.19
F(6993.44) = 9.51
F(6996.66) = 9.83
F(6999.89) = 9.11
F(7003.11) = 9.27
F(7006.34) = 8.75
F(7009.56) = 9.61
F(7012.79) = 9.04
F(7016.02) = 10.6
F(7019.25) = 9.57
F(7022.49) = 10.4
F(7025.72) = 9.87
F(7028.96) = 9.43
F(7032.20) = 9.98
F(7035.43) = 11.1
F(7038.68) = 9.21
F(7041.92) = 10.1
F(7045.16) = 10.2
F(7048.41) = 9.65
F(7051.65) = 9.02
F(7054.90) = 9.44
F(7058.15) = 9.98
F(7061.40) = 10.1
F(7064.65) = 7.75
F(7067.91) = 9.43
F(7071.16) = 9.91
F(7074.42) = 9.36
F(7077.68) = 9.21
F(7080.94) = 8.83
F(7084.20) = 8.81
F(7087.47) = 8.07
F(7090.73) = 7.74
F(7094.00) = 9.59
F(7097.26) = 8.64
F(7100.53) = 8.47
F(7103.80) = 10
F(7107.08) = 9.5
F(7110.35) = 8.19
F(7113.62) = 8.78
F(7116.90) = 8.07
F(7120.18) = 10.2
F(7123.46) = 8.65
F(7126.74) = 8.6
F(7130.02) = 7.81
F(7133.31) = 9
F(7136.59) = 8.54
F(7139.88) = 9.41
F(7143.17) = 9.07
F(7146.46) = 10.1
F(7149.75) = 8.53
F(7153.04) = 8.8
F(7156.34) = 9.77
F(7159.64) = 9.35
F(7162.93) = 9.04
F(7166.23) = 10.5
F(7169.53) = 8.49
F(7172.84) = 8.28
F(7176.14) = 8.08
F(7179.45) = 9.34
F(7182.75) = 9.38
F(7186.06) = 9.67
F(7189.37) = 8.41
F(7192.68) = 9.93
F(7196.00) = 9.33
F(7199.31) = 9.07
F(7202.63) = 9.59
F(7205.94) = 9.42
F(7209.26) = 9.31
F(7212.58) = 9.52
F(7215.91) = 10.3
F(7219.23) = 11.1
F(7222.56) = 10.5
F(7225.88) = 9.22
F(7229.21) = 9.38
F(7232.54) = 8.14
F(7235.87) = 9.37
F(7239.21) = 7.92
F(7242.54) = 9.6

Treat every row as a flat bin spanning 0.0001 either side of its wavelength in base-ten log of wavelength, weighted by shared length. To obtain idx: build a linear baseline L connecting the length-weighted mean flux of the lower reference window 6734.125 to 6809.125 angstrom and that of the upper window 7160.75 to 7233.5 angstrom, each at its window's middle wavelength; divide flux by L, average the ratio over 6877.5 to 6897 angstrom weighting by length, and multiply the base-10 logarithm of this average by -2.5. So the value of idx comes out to 0.16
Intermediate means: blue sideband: 11.5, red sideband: 9.38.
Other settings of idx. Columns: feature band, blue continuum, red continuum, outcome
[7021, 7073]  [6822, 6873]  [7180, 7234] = -0.01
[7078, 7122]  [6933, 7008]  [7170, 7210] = 0.06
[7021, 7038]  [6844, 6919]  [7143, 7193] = -0.07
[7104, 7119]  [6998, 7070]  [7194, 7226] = 0.10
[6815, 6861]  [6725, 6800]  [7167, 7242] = 0.14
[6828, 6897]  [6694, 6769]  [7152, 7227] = 0.15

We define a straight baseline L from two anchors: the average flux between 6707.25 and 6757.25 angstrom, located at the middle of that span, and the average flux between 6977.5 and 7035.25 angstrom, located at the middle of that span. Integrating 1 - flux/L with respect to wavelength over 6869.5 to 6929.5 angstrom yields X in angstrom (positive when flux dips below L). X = 2.1 angstrom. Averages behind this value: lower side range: 11.8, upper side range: 9.62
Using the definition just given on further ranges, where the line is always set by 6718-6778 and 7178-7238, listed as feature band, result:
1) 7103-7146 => 4.3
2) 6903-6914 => 0.5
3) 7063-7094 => 4.0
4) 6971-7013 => 4.7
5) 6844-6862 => 3.0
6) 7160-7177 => 1.3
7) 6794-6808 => 0.7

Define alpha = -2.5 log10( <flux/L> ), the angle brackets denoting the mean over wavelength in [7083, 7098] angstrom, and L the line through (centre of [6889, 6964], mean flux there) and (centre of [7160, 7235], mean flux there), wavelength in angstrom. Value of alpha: 0.13 mag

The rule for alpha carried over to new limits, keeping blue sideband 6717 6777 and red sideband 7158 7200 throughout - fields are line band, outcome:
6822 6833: 0.10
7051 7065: 0.05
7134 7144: 0.05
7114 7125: 0.07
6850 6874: 0.14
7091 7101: 0.10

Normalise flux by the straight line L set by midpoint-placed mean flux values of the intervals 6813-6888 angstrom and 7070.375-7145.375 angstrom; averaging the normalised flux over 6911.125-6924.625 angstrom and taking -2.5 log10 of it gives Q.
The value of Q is -0.11 mag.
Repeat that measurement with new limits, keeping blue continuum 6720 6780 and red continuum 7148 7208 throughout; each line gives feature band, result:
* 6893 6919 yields 0.07 mag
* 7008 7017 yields 0.05 mag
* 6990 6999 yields 0.09 mag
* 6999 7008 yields 0.13 mag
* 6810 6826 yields 0.09 mag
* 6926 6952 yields 0.05 mag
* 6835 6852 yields 0.13 mag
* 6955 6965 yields 0.04 mag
